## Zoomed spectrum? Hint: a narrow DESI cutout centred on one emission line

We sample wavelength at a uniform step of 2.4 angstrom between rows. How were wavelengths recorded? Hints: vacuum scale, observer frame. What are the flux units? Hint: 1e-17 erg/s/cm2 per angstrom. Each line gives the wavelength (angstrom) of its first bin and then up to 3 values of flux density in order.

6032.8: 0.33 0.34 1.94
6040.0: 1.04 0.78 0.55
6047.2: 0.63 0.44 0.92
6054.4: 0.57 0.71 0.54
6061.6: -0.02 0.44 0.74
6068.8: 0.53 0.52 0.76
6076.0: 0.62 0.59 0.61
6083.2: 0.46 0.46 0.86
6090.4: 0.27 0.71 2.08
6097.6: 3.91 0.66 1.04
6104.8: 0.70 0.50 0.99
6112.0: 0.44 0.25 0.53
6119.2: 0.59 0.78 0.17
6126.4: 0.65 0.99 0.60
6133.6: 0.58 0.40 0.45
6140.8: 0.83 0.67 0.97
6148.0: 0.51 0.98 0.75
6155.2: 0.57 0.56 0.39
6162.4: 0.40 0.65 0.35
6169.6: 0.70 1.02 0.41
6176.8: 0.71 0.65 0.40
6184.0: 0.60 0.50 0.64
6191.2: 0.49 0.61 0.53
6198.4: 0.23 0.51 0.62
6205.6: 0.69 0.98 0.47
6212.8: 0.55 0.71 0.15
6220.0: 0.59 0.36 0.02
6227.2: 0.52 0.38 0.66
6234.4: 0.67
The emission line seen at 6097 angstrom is [O III]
